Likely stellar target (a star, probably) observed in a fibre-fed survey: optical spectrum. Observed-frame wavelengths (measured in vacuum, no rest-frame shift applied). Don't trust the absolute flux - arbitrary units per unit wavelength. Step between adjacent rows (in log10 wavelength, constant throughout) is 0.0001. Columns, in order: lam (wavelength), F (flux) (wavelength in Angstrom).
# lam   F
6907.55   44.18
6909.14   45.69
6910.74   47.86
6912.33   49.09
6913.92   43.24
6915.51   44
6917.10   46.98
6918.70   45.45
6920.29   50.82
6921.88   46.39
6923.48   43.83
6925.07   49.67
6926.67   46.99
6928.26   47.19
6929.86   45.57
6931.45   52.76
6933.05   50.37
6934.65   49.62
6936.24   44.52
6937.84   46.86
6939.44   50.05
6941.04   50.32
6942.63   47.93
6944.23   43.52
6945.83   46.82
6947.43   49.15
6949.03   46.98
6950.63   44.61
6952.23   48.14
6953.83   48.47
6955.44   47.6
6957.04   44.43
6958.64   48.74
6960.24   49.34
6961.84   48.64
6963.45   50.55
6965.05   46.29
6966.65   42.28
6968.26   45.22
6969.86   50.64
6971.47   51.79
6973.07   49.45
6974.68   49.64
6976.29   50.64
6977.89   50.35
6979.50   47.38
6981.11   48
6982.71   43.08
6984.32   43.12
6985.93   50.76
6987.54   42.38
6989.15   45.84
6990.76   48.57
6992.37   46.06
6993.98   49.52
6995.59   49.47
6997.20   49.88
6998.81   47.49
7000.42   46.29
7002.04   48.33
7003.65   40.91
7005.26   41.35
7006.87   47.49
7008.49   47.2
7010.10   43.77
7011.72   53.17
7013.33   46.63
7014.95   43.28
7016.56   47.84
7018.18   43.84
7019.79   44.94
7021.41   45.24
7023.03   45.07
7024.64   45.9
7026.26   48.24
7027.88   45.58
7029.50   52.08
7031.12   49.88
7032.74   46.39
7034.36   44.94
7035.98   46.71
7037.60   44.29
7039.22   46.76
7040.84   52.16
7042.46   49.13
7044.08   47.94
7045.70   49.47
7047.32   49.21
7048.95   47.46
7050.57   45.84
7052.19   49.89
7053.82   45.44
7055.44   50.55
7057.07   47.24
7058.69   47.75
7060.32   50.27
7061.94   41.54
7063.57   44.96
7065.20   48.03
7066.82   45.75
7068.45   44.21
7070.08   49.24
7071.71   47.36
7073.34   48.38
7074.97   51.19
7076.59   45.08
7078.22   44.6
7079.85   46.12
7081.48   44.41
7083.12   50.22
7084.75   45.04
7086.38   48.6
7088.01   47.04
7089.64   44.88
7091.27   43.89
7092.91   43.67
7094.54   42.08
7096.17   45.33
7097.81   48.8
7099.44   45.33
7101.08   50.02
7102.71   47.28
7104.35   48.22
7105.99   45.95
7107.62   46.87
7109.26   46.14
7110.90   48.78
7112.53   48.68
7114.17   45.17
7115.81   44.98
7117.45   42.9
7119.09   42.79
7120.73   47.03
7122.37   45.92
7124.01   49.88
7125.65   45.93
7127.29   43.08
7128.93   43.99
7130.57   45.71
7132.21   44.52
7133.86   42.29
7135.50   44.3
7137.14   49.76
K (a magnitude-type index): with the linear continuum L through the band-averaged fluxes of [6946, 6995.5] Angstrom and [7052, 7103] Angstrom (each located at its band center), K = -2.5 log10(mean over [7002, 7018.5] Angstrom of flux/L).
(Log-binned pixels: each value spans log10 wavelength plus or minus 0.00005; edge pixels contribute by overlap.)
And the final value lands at 0.035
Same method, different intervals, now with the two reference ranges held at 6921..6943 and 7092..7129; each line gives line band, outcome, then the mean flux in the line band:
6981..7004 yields 0.015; 46.7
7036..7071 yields -0.018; 47.5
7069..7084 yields -0.020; 47.3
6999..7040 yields 0.019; 46.3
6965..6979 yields -0.022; 48.6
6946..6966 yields 0.002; 47.7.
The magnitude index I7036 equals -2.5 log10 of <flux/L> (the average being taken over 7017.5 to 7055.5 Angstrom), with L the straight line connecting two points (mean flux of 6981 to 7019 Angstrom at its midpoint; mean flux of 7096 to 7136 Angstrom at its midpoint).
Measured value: -0.02 mag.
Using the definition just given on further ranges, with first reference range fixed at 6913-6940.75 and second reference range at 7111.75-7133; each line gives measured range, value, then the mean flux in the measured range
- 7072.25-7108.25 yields -0.02 mag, 46.5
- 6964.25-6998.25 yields -0.02 mag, 47.6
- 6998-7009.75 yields 0.03 mag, 45.5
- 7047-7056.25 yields -0.04 mag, 48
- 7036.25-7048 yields -0.05 mag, 48.4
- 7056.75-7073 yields -0.02 mag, 46.7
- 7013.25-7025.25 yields 0.03 mag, 45.3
